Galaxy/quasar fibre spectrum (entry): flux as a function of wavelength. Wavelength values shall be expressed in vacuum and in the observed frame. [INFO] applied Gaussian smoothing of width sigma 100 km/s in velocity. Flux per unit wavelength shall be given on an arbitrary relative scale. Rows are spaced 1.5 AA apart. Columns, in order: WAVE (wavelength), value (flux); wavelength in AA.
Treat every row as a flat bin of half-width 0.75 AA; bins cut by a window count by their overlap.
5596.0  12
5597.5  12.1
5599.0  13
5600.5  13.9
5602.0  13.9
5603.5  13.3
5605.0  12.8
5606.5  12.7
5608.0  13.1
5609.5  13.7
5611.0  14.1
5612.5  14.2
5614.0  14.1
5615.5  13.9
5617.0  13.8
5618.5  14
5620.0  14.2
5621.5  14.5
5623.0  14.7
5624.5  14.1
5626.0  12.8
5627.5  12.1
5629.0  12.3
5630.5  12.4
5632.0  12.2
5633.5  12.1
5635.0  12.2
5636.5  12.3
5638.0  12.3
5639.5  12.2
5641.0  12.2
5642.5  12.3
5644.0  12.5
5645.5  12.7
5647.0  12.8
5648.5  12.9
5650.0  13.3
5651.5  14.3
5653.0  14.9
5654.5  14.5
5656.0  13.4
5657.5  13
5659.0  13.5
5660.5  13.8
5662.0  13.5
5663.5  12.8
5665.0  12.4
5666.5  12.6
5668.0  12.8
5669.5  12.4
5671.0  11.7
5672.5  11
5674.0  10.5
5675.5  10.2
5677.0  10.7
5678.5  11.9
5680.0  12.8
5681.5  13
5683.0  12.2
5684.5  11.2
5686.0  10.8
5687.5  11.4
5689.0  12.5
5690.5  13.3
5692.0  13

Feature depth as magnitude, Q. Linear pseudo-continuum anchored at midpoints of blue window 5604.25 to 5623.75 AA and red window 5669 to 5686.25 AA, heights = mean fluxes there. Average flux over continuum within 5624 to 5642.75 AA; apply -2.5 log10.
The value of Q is 0.06 mag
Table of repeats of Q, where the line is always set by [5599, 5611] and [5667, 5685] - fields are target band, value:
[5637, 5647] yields 0.010 mag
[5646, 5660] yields -0.114 mag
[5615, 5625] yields -0.093 mag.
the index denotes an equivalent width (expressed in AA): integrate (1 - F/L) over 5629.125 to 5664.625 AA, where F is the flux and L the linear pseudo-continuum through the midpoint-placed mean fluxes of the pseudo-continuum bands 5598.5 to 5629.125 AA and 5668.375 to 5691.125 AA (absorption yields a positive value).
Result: -0.8 AA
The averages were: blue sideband 13.6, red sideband 11.7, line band 12.9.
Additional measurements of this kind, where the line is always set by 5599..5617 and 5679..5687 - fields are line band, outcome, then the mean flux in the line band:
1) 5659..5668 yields -0.5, 13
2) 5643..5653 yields -0.4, 13.2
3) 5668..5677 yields 0.7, 11.3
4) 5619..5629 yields -0.3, 13.6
